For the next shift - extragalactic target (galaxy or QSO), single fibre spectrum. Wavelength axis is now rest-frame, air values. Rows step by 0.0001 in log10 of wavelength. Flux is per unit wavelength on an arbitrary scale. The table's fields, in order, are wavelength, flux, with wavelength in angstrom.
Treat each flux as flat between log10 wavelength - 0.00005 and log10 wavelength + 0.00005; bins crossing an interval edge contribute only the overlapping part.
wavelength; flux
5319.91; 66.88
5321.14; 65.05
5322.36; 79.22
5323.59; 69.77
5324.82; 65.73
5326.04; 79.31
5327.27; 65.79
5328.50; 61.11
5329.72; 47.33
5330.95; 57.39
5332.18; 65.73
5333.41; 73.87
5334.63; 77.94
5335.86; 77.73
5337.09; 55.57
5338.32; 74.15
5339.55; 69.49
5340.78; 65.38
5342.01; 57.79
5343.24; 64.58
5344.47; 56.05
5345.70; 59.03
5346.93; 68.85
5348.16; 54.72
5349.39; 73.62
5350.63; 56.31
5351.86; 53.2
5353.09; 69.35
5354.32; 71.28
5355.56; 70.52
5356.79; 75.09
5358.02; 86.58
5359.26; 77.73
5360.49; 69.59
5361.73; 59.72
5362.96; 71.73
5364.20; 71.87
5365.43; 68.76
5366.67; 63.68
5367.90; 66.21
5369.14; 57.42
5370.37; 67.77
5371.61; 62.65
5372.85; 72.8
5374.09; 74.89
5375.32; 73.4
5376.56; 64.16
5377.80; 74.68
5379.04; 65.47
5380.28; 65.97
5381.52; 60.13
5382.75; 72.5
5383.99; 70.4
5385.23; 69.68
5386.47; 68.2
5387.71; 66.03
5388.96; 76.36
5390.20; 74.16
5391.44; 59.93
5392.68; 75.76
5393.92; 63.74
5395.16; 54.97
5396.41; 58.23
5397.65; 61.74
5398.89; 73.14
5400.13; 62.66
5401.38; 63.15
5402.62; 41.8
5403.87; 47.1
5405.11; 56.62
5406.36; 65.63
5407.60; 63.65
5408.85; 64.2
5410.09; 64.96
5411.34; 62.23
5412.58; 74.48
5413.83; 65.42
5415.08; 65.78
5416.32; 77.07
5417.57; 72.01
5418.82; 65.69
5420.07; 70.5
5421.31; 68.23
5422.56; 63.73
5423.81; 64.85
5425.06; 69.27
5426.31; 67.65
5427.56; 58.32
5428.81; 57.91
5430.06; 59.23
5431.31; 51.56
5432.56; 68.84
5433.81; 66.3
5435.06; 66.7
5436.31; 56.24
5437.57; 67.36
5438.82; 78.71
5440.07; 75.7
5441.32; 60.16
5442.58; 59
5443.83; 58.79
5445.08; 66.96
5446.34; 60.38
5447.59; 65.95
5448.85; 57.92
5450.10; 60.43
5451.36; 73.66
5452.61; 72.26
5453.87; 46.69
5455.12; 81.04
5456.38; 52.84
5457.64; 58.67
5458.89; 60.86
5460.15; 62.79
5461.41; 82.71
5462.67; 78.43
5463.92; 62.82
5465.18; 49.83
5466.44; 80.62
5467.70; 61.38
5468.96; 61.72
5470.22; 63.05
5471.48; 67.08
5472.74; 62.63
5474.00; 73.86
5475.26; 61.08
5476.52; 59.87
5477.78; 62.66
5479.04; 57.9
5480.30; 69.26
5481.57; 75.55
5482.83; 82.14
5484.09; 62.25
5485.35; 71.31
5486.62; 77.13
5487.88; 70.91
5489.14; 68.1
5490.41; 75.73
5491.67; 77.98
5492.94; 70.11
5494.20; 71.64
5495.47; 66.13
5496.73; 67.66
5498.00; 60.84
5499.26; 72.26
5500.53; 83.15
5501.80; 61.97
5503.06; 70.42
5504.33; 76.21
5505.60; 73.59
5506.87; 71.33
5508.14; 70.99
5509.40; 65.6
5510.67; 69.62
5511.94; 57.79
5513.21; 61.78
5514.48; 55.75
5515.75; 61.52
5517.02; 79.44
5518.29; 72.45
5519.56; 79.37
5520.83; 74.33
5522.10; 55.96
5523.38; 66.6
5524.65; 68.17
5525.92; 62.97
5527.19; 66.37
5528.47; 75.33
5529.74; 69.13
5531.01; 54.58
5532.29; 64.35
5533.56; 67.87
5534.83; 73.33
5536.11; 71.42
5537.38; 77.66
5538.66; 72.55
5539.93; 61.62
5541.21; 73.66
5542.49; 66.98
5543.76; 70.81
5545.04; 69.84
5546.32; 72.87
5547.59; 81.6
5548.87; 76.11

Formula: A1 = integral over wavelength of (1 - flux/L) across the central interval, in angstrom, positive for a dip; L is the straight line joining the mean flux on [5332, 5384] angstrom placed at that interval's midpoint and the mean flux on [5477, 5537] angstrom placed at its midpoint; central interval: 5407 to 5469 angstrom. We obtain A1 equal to 2.8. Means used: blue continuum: 67.6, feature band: 65.3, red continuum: 69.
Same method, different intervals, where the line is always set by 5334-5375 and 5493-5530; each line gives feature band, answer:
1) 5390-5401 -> 0.5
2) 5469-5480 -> 0.8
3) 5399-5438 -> 2.4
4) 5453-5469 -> 0.8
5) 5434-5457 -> 1.2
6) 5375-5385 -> -0.1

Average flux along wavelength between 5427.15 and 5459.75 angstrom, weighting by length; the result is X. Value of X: 63.2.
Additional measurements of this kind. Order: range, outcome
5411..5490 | 66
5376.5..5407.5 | 64.5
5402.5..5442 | 64.6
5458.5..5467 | 68.4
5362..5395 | 68.1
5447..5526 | 67.6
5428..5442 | 64.3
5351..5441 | 66.4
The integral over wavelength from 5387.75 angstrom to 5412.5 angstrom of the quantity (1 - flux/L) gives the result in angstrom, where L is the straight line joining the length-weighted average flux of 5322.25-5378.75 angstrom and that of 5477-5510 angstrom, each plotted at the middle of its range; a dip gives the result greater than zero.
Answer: 2.0 angstrom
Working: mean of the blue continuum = 67.3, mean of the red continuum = 70.5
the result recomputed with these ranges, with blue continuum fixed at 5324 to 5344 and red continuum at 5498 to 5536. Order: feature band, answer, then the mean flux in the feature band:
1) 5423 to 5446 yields 1.1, 64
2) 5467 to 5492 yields -0.1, 68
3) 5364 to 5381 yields -0.3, 67.7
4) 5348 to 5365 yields -0.7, 69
